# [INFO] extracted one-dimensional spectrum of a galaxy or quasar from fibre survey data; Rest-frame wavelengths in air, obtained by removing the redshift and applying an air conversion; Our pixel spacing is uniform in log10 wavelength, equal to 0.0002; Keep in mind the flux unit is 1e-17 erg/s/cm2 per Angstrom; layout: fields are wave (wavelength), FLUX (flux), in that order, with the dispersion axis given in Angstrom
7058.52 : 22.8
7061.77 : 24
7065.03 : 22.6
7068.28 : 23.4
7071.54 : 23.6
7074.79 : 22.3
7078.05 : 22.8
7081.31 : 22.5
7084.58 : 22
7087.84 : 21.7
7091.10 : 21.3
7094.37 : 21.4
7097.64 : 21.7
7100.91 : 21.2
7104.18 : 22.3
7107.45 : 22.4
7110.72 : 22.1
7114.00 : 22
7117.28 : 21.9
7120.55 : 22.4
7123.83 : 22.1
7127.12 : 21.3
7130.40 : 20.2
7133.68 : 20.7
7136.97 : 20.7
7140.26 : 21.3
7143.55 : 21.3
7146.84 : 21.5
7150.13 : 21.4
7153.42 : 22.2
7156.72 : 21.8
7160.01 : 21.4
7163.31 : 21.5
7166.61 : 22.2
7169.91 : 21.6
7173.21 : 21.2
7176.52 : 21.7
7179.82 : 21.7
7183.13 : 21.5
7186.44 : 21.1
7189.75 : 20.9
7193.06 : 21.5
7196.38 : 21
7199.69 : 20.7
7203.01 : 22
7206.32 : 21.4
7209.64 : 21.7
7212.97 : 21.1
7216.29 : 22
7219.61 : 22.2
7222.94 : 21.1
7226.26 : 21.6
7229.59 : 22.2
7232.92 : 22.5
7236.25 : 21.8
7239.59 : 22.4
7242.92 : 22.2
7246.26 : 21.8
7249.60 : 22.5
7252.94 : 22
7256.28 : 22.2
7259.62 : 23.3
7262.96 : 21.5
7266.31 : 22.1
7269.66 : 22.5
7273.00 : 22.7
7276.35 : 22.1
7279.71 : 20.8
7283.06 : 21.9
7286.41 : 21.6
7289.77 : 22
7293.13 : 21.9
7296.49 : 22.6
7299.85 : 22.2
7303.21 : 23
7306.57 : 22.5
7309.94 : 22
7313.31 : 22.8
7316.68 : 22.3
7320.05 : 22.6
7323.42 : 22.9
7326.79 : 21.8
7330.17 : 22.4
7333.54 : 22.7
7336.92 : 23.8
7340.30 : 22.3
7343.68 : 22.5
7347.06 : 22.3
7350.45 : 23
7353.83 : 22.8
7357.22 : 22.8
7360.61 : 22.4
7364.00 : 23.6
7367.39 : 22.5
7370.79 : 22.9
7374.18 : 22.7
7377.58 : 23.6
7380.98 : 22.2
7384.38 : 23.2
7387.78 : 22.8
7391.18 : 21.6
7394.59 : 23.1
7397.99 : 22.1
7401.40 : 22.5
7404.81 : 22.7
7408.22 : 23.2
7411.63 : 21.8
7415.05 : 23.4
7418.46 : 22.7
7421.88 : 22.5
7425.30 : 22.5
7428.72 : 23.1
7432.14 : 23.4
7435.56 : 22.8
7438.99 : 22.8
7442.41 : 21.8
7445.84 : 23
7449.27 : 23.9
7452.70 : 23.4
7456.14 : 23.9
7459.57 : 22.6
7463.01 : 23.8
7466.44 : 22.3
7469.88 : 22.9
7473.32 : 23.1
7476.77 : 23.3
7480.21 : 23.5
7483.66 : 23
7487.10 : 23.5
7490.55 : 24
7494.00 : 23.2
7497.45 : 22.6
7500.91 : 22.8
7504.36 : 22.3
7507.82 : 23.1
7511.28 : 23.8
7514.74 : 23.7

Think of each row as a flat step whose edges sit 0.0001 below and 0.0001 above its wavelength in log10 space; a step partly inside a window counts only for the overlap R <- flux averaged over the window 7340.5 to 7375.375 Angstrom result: 22.7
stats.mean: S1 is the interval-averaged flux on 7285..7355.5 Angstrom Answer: 22.5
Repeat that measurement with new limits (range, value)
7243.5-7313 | 22.2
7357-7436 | 22.8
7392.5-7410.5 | 22.7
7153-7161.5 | 21.8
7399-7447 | 22.7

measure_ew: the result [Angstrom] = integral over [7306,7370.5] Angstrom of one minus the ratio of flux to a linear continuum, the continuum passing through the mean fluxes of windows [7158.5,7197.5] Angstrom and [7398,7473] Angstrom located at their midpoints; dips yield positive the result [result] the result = -0.9 Angstrom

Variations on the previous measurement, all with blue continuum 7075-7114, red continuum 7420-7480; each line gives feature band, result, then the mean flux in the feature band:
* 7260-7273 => 0.1 Angstrom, 22.3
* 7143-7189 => 1.2 Angstrom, 21.6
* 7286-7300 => 0.3 Angstrom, 22.1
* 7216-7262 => 0.5 Angstrom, 22.1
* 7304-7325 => 0.1 Angstrom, 22.5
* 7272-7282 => 0.3 Angstrom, 21.8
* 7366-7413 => 0.4 Angstrom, 22.6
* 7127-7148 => 1.1 Angstrom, 21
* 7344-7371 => 0.0 Angstrom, 22.8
